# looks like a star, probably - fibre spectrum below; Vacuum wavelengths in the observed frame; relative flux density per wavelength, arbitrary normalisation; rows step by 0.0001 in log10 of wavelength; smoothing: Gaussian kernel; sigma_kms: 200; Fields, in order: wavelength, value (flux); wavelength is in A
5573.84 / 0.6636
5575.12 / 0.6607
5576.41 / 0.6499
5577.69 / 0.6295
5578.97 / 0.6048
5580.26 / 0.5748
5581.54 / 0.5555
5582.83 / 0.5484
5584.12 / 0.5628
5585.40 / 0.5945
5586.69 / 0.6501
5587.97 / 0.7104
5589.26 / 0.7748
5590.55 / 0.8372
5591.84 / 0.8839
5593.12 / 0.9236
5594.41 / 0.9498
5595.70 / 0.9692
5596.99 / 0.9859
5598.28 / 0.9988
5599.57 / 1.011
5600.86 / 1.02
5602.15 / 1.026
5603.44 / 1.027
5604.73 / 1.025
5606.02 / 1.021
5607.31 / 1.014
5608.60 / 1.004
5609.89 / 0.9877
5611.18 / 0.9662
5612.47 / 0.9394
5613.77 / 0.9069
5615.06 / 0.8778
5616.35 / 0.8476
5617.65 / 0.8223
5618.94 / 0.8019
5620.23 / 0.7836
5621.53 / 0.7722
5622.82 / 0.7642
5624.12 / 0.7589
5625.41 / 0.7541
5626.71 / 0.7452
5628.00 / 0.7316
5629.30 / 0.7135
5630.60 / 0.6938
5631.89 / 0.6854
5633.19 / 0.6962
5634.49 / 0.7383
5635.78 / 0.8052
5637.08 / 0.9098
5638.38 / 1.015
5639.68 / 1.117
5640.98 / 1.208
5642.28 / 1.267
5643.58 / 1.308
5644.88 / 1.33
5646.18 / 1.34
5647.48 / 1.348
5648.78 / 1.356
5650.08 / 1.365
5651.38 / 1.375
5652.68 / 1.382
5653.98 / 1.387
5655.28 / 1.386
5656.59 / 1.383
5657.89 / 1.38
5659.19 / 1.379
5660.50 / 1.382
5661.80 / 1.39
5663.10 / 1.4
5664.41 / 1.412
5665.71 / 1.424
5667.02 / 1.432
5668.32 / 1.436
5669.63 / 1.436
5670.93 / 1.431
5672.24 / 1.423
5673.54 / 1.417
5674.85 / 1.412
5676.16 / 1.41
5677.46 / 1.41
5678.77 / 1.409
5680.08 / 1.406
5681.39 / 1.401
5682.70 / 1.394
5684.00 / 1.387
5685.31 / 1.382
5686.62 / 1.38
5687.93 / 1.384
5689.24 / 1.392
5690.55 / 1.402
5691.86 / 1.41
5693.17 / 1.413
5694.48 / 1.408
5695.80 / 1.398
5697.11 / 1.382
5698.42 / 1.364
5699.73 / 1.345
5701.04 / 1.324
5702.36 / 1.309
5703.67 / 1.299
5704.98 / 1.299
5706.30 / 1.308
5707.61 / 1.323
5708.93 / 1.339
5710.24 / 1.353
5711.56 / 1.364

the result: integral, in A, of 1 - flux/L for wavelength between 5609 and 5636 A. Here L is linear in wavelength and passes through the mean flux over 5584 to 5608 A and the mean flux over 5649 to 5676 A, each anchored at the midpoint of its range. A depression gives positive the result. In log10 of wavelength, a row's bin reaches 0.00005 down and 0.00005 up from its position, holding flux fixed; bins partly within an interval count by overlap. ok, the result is 7.2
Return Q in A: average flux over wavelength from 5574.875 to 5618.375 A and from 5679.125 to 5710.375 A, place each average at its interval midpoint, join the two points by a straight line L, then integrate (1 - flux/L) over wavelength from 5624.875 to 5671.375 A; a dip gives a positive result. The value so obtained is -2.2 A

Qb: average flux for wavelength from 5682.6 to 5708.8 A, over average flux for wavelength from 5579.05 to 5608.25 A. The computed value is 1.61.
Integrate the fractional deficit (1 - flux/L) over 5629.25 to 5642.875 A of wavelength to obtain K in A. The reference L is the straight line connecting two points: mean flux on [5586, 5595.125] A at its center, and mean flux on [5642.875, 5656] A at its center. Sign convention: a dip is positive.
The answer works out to 3.7 A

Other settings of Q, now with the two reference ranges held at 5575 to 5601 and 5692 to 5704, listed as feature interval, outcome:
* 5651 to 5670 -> -3.9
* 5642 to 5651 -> -2.1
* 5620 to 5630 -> 2.2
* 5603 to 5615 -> -1.4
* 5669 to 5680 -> -1.6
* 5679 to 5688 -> -0.8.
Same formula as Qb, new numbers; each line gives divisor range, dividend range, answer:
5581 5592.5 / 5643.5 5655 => 1.99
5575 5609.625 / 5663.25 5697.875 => 1.70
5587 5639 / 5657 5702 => 1.61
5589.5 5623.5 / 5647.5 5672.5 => 1.51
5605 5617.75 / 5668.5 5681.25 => 1.50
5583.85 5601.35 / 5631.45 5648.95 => 1.26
